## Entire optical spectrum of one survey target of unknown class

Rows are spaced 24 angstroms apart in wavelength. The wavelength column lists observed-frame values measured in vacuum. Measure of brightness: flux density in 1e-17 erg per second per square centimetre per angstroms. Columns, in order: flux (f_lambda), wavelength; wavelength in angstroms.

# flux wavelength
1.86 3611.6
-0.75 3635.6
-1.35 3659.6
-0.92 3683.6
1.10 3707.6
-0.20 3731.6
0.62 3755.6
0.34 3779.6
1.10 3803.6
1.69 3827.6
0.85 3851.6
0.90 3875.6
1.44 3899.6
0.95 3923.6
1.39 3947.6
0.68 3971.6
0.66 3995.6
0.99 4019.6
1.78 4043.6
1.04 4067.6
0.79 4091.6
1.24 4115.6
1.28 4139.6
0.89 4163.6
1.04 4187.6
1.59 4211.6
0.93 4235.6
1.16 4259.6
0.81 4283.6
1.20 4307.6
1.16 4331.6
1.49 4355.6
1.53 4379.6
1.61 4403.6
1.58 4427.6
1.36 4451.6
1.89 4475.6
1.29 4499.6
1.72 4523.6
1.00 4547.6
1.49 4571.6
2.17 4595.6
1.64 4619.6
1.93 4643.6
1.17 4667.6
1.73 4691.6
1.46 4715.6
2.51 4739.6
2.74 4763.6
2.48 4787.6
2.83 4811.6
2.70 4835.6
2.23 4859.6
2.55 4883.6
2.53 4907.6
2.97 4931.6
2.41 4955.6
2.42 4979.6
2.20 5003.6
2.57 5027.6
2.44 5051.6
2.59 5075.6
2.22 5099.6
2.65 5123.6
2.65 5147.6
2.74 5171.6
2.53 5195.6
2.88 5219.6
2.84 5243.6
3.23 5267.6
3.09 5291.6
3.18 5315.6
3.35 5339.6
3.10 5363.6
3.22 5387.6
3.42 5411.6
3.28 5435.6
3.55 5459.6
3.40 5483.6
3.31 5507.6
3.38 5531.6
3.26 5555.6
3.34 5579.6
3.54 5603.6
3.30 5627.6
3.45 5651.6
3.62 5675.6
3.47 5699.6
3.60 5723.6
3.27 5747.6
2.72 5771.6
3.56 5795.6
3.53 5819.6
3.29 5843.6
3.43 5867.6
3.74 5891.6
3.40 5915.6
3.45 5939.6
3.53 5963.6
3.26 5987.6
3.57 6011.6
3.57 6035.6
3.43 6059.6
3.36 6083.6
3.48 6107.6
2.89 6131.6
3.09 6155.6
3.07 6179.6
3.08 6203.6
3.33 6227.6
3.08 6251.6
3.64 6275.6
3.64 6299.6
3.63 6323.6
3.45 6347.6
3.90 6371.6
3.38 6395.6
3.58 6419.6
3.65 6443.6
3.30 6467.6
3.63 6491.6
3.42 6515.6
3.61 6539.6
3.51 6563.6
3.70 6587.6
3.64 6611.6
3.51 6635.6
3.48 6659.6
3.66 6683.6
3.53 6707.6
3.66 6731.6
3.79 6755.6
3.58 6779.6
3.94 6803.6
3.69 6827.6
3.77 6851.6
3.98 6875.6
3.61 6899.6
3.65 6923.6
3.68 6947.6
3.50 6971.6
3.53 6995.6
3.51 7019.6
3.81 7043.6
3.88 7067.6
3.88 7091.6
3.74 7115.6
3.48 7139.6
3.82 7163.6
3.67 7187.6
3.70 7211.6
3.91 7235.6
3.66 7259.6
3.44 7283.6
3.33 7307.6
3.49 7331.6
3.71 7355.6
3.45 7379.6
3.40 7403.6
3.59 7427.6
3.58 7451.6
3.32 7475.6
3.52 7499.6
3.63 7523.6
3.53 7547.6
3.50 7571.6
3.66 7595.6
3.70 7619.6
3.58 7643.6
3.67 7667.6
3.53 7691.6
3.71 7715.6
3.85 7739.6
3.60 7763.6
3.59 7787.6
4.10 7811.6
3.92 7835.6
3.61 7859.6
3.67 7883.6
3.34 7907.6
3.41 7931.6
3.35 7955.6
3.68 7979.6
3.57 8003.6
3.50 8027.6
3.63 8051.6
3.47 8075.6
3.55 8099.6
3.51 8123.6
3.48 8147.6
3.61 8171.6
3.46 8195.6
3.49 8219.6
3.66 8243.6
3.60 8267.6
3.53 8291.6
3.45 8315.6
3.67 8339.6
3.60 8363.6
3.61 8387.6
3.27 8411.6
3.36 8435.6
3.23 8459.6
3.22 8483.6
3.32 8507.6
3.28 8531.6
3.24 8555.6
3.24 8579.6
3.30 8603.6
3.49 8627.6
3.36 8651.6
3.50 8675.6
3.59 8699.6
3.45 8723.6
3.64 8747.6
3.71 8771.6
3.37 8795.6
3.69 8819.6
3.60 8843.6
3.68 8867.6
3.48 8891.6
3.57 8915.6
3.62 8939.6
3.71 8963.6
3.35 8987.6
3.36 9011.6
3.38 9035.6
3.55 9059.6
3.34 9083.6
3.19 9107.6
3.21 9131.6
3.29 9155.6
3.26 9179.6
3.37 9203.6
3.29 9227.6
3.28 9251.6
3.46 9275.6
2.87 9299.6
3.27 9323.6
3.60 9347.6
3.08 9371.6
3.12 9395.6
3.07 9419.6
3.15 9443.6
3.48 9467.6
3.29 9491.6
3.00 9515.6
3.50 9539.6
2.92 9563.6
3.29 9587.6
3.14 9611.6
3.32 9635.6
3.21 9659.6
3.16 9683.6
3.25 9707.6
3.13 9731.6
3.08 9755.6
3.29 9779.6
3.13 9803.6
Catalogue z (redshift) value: 0.19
